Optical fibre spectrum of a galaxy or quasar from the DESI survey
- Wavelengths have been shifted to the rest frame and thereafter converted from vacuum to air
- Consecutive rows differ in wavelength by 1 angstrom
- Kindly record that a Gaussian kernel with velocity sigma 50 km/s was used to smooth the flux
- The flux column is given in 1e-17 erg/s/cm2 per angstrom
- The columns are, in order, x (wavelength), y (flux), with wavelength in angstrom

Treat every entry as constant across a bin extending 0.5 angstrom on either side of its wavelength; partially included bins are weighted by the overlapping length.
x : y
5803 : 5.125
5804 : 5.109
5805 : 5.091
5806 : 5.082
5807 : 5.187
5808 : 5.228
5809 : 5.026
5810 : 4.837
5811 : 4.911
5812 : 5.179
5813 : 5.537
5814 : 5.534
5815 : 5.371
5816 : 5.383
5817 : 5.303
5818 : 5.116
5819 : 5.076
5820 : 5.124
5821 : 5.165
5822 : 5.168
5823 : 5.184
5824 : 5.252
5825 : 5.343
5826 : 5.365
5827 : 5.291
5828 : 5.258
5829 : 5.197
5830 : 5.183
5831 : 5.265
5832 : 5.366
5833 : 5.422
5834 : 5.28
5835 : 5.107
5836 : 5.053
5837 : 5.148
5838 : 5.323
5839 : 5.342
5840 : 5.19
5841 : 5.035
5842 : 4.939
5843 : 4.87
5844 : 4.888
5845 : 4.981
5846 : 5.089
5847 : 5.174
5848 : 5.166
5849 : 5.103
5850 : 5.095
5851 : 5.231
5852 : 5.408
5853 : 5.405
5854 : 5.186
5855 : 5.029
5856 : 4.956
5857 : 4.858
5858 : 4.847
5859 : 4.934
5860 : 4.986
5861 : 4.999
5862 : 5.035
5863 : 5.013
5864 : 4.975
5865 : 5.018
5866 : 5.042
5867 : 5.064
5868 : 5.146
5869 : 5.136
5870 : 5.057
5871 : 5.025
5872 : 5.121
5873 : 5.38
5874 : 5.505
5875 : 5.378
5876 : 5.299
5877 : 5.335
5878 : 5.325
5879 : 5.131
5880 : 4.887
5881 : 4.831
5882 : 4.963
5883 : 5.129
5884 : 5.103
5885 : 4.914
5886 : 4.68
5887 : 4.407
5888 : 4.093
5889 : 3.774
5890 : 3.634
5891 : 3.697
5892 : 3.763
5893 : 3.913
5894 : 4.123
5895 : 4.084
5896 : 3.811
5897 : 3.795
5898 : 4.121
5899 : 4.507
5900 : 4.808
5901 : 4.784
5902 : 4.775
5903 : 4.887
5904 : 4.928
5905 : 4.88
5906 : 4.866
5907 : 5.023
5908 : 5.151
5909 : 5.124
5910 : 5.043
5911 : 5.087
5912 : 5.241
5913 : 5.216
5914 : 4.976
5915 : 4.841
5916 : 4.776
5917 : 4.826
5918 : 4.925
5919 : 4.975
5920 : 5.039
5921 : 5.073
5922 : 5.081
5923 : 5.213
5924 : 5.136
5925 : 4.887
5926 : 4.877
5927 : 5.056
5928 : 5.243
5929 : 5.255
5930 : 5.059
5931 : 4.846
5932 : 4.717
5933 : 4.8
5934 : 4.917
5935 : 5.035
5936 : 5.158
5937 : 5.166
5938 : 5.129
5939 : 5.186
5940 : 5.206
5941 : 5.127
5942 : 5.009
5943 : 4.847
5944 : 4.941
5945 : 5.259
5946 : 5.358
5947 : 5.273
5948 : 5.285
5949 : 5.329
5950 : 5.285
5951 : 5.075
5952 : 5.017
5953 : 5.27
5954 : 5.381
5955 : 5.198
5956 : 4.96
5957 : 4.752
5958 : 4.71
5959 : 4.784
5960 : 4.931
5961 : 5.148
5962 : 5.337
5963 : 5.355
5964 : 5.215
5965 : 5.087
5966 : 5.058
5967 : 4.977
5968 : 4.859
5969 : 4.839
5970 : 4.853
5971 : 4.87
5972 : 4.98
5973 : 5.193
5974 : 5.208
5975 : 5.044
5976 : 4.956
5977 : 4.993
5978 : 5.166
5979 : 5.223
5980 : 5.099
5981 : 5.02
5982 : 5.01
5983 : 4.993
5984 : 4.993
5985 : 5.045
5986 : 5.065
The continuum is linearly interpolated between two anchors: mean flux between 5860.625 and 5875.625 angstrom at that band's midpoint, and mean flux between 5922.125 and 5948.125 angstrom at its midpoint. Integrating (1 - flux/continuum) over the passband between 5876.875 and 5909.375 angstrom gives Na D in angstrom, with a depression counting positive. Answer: 3.41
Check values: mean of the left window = 5.13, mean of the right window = 5.07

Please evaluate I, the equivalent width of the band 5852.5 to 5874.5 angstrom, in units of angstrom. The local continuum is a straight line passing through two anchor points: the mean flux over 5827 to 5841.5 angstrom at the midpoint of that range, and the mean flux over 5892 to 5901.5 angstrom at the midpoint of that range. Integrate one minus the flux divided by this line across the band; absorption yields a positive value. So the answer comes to -1.6 angstrom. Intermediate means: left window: 5.23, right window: 4.19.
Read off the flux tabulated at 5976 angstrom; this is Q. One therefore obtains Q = 4.956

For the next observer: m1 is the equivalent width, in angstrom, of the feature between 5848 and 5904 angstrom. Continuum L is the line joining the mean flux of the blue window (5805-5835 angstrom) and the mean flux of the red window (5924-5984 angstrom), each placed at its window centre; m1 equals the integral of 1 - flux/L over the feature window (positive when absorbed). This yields 3.7 angstrom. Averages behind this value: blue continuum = 5.22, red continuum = 5.06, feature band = 4.81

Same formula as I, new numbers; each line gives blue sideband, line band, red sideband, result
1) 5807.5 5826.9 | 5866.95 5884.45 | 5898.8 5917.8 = -0.4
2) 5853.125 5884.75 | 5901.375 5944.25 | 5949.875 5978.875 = 0.5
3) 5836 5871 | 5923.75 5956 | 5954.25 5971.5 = -0.5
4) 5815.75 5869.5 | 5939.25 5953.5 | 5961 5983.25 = -0.2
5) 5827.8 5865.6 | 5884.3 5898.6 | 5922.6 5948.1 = 2.9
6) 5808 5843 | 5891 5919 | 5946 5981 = 2.6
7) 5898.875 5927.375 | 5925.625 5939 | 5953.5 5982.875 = -0.1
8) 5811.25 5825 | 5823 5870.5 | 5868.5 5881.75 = 0.8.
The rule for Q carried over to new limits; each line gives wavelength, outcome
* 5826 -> 5.365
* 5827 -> 5.291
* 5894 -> 4.123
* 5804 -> 5.109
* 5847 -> 5.174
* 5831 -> 5.265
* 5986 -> 5.065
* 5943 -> 4.847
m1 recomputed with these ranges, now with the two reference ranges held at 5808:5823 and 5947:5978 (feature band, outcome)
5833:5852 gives 0.16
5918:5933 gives 0.24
